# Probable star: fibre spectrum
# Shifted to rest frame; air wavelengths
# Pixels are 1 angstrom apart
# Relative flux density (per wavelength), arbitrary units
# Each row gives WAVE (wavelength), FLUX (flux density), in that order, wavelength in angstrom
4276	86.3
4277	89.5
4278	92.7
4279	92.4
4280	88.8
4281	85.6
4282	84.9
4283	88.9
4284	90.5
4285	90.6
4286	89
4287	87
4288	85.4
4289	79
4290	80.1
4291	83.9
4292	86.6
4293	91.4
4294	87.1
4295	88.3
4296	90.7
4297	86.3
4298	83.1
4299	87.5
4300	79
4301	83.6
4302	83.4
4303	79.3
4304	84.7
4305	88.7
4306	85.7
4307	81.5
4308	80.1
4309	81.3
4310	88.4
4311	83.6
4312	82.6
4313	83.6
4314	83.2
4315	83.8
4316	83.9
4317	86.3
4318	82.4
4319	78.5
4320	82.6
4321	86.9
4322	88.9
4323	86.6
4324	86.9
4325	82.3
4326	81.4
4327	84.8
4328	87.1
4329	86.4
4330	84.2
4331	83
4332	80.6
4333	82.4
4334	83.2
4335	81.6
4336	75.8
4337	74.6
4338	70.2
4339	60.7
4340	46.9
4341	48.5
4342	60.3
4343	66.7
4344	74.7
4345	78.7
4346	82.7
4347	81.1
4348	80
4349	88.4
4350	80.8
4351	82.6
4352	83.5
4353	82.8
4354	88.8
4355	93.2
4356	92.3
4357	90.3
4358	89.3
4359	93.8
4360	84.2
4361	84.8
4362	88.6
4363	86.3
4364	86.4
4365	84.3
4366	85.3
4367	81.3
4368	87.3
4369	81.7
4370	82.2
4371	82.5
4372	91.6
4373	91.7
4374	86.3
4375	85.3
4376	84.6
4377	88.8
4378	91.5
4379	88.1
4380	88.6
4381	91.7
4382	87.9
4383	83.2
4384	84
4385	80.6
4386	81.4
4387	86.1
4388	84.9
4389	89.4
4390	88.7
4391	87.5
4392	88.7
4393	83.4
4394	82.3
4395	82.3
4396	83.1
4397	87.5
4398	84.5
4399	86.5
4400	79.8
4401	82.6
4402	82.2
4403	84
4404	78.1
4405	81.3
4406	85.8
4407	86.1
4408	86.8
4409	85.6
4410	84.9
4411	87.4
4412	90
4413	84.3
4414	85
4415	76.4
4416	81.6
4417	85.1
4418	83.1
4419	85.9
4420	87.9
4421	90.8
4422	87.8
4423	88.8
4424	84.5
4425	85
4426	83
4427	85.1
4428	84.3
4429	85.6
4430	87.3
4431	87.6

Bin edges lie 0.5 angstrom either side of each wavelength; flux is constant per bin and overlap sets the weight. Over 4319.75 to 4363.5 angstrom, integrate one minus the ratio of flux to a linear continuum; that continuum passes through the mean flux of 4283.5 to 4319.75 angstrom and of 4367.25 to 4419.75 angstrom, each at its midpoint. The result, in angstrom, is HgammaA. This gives 2.1 angstrom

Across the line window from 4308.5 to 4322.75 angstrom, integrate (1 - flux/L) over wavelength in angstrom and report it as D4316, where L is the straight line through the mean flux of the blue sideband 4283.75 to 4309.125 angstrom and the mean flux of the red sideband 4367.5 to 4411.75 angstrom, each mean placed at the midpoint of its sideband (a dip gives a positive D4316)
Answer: 0.2 angstrom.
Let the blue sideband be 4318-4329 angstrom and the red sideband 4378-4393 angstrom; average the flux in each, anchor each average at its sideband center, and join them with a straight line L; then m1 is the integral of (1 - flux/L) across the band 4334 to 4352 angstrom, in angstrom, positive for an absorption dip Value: 2.5 angstrom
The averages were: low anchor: 84.6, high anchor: 86.5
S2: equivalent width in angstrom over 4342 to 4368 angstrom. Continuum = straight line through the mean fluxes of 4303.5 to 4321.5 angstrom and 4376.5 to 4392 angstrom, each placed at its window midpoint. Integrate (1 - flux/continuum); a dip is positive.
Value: 0.5 angstrom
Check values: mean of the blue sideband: 83.8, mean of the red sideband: 86.9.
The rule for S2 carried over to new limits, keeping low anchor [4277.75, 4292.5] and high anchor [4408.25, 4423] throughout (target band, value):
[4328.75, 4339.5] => 1.0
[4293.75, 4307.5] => 0.3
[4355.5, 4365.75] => -0.2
